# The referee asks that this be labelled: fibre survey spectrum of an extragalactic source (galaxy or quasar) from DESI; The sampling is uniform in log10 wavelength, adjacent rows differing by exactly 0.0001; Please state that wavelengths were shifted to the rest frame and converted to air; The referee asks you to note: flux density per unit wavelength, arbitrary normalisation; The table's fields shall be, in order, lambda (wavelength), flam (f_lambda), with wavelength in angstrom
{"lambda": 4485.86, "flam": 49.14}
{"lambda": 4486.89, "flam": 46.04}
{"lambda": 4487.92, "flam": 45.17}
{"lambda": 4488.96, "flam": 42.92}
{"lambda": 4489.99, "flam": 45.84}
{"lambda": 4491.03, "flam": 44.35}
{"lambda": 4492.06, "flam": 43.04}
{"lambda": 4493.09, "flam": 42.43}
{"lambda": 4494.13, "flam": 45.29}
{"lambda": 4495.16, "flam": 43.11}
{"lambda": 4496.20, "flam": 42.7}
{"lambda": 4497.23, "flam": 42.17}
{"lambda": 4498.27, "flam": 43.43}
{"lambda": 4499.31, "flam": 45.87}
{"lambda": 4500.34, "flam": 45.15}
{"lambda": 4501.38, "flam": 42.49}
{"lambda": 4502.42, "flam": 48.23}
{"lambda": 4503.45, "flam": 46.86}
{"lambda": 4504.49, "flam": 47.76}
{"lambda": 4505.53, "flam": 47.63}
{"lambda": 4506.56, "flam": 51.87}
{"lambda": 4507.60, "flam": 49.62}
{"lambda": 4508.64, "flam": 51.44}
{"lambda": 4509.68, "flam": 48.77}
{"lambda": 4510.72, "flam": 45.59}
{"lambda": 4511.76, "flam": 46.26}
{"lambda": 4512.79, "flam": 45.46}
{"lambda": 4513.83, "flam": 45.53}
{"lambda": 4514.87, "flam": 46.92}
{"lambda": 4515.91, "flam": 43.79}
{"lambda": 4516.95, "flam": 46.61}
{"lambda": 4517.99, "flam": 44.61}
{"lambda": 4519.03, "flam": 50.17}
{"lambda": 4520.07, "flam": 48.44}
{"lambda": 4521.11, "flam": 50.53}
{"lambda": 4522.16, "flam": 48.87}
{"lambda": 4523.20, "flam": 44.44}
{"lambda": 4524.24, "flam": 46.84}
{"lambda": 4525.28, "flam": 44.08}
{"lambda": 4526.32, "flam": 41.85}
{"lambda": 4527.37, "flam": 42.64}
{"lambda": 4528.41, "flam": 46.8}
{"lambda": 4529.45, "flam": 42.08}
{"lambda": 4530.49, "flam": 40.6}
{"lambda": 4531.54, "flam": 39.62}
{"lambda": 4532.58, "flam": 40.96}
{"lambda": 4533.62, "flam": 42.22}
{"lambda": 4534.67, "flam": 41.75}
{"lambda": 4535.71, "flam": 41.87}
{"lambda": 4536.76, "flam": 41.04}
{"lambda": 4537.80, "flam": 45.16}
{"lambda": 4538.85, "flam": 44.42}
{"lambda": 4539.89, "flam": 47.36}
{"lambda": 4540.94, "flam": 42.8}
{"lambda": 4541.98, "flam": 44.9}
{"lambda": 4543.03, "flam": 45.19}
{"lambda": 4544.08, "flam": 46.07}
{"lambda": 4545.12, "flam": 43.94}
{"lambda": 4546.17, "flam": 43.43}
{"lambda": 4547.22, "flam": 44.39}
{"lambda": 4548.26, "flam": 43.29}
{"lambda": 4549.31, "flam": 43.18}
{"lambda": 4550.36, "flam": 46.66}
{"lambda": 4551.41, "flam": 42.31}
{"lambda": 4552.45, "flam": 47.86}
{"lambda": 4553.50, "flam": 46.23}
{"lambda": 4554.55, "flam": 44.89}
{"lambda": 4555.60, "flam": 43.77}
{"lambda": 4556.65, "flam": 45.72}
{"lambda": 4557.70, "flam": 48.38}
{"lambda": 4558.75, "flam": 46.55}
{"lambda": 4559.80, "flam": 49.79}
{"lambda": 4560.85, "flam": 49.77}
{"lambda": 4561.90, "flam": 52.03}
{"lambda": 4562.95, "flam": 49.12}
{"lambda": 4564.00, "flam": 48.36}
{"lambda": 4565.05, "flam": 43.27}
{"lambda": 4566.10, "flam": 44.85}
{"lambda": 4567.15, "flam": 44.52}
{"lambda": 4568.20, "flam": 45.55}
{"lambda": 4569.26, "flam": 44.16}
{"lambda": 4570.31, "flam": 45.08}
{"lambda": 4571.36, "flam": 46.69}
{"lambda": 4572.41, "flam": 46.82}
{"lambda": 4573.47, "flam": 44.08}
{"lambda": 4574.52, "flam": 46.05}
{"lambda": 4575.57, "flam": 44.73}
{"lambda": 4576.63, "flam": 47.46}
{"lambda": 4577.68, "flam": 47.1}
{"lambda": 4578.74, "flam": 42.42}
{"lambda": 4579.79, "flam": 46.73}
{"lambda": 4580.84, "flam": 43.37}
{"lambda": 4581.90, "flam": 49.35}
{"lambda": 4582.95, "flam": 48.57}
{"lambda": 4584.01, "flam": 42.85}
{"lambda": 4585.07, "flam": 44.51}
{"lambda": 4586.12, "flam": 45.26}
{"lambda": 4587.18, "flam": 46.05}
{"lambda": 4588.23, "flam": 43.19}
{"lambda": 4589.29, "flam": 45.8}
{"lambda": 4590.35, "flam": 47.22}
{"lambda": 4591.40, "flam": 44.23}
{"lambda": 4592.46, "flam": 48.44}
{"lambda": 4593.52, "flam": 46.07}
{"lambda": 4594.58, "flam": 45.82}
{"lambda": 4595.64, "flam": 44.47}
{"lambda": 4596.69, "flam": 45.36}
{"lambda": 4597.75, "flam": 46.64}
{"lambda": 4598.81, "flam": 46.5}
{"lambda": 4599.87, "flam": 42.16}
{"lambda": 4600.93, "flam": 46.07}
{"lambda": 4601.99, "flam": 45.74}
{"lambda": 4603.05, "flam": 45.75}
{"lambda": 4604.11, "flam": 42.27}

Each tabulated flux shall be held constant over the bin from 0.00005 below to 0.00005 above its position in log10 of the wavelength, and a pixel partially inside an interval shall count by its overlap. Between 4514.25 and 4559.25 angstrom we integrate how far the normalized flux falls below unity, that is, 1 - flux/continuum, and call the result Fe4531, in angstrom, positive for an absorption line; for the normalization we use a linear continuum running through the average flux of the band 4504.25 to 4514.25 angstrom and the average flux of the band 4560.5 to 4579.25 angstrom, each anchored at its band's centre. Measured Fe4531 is 2.4 angstrom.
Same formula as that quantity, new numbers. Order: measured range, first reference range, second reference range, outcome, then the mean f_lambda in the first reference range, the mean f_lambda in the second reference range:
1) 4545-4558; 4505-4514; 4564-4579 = 0.4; 48.1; 45.3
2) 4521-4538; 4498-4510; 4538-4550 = 0.8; 47.5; 44.5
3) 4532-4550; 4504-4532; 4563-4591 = 0.9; 46.3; 45.6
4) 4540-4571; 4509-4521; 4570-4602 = 0.3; 46.8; 45.6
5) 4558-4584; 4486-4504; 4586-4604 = -0.7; 44.5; 45.5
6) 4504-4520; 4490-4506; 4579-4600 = -0.9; 44.7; 45.7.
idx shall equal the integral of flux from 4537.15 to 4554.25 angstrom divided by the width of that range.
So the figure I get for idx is 44.8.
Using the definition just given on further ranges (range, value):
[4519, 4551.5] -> 44.2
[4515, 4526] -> 46.7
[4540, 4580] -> 45.7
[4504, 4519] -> 47.4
